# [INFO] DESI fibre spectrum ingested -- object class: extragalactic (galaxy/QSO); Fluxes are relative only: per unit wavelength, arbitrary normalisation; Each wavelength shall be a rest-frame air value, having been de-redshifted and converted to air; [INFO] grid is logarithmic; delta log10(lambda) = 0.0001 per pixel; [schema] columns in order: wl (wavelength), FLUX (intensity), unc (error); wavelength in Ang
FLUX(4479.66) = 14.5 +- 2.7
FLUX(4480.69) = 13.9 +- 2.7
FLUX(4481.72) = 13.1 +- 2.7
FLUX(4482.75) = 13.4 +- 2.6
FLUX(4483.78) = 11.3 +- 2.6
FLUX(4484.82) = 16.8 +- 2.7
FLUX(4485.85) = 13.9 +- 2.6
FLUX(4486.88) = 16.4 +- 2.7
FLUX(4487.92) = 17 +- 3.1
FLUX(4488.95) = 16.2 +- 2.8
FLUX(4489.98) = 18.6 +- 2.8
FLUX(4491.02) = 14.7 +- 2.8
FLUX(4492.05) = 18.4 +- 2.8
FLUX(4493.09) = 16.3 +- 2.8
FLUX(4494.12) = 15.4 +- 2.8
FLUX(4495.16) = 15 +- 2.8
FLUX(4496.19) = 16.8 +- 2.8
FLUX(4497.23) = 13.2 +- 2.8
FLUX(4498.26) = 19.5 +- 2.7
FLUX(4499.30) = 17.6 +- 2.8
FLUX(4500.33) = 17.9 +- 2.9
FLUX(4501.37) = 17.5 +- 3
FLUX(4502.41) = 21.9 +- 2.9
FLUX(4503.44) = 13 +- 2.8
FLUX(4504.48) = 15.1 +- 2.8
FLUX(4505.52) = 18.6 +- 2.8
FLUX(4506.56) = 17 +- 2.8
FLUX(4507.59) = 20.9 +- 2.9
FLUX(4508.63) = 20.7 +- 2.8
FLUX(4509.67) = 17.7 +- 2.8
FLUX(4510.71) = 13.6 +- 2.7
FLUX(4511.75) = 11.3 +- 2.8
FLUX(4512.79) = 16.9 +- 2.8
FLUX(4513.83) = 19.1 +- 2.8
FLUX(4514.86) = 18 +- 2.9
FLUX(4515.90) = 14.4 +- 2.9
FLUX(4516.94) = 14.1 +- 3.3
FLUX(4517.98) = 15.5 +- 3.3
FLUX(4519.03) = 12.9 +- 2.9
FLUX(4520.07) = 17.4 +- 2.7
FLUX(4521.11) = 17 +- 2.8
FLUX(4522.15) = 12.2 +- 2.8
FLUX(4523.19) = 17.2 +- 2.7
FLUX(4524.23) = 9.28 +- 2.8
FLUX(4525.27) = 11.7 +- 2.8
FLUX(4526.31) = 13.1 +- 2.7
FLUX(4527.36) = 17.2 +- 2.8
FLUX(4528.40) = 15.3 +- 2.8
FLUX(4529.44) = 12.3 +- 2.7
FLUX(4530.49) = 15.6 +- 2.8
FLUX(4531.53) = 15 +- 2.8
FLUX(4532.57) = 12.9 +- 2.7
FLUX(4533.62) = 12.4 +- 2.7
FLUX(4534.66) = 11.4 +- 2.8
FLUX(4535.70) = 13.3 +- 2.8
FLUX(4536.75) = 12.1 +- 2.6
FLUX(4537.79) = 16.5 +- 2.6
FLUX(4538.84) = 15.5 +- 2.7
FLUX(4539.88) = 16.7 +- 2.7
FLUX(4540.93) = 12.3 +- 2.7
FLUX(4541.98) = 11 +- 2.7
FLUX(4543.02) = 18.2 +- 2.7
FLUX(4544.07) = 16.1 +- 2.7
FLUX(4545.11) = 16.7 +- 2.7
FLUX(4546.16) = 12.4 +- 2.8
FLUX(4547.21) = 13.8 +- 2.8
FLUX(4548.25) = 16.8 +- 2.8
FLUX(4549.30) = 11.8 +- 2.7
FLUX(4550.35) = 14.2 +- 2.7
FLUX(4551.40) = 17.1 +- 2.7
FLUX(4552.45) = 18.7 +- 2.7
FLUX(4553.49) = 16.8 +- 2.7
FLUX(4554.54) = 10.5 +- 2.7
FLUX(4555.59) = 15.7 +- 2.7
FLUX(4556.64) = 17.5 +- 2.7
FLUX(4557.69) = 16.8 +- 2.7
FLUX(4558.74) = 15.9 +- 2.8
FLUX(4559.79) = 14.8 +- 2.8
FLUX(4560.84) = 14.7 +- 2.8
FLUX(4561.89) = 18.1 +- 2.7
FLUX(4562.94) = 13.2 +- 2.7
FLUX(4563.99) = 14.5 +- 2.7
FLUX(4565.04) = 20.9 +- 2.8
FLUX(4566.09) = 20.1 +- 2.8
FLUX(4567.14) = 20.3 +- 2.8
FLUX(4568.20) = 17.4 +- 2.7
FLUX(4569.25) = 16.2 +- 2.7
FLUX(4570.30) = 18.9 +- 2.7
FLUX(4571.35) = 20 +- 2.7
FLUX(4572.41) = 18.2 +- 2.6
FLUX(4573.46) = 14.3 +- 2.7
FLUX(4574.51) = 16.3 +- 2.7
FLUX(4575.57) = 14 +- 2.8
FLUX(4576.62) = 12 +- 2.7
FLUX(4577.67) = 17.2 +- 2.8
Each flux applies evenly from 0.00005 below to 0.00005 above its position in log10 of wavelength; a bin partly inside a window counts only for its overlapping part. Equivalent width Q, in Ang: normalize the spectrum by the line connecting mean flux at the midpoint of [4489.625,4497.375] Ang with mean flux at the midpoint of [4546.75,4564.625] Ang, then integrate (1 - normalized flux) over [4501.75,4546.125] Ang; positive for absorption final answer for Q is 1.6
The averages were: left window 16.1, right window 15.4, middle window 15.2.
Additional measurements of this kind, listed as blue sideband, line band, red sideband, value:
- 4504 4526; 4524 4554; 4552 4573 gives 3.58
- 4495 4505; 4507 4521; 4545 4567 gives 0.17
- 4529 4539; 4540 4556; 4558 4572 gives 0.46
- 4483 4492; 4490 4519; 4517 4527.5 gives -3.23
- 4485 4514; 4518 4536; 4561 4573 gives 3.41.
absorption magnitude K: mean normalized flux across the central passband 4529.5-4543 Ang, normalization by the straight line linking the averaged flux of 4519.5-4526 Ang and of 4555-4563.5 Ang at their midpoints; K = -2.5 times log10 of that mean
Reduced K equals 0.07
